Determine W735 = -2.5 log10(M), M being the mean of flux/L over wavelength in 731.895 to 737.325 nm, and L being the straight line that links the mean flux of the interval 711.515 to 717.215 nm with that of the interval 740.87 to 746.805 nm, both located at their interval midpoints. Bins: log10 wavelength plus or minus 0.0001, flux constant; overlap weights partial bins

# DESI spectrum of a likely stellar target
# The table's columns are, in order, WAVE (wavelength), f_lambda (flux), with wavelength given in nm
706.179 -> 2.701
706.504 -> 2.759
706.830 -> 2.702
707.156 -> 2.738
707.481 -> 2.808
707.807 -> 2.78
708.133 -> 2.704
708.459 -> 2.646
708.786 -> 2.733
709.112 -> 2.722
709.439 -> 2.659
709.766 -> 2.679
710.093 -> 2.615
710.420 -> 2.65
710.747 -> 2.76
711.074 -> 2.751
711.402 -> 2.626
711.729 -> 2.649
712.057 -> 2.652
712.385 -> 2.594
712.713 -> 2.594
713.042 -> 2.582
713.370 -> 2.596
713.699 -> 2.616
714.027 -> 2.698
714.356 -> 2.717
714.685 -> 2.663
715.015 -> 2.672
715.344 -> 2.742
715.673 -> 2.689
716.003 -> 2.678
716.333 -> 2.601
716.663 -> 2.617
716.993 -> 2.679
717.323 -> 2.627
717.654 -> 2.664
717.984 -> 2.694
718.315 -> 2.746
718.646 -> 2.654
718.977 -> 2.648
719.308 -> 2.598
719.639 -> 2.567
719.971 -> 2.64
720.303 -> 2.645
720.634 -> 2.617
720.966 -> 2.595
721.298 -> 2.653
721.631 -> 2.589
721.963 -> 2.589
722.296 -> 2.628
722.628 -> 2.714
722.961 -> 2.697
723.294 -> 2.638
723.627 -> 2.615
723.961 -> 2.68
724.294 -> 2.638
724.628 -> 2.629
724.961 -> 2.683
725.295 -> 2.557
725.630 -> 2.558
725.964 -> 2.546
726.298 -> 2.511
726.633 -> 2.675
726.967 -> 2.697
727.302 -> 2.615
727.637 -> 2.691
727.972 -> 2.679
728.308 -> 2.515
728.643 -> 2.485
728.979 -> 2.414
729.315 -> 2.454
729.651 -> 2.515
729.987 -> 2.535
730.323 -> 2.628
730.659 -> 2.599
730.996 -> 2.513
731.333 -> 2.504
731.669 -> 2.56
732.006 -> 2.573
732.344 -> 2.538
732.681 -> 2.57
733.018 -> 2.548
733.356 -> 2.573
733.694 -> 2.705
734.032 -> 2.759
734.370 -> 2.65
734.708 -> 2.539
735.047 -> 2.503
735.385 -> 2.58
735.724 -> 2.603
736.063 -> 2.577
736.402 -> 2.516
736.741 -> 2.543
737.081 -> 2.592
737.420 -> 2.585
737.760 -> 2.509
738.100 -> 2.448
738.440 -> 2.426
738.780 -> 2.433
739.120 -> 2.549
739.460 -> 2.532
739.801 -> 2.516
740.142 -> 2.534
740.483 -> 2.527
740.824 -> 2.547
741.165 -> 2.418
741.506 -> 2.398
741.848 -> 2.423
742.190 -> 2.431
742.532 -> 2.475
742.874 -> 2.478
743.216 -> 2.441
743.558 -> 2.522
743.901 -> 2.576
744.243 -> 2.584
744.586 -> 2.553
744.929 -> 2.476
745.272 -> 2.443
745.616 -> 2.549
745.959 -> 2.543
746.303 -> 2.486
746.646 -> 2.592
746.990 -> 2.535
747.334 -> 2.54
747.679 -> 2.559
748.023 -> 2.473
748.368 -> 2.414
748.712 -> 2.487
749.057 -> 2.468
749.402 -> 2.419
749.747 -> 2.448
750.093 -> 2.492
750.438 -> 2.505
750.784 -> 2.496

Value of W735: -0.02 mag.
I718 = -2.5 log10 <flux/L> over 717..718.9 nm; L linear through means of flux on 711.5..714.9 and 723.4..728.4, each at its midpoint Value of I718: -0.02 mag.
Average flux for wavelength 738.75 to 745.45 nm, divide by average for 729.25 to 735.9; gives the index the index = 1.0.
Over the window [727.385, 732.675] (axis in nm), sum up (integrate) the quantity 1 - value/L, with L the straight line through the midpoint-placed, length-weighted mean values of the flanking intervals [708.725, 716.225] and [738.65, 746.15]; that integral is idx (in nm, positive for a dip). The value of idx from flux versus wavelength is 0.038 nm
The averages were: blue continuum 2.67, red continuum 2.5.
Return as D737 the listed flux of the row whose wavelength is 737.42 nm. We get 2.585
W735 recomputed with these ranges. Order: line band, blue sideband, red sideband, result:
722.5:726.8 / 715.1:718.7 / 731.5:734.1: 0.00 mag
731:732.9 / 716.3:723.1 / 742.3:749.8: 0.01 mag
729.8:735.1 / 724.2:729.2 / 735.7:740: -0.01 mag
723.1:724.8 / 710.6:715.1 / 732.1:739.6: -0.01 mag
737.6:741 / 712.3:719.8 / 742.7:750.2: 0.02 mag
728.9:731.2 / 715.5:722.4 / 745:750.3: 0.02 mag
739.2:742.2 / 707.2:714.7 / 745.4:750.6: 0.02 mag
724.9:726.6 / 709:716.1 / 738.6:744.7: 0.01 mag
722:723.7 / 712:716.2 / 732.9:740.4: -0.02 mag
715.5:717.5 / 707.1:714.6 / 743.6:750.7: 0.00 mag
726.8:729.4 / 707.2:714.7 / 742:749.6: 0.01 mag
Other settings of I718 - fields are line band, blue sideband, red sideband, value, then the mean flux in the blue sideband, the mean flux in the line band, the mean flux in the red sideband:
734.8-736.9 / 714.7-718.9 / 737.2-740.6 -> -0.01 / 2.67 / 2.55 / 2.51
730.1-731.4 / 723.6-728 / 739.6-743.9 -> 0.01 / 2.63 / 2.56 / 2.48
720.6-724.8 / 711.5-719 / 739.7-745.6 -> -0.01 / 2.66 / 2.64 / 2.49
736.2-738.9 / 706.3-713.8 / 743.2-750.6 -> 0.02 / 2.68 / 2.51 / 2.51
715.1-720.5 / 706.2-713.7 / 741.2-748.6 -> -0.01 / 2.68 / 2.66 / 2.5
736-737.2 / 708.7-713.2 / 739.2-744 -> -0.02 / 2.66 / 2.55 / 2.49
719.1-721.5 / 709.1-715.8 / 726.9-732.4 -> 0.00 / 2.66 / 2.62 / 2.56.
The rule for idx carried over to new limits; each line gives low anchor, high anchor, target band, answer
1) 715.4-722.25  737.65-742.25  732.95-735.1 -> -0.08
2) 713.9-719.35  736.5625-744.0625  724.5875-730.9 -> 0.03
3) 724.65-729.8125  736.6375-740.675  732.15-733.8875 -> -0.03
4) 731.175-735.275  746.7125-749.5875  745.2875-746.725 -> -0.01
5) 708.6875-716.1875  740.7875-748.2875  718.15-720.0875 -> -0.01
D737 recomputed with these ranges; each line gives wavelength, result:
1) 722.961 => 2.697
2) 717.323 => 2.627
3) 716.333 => 2.601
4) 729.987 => 2.535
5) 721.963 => 2.589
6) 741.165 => 2.418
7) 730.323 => 2.628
